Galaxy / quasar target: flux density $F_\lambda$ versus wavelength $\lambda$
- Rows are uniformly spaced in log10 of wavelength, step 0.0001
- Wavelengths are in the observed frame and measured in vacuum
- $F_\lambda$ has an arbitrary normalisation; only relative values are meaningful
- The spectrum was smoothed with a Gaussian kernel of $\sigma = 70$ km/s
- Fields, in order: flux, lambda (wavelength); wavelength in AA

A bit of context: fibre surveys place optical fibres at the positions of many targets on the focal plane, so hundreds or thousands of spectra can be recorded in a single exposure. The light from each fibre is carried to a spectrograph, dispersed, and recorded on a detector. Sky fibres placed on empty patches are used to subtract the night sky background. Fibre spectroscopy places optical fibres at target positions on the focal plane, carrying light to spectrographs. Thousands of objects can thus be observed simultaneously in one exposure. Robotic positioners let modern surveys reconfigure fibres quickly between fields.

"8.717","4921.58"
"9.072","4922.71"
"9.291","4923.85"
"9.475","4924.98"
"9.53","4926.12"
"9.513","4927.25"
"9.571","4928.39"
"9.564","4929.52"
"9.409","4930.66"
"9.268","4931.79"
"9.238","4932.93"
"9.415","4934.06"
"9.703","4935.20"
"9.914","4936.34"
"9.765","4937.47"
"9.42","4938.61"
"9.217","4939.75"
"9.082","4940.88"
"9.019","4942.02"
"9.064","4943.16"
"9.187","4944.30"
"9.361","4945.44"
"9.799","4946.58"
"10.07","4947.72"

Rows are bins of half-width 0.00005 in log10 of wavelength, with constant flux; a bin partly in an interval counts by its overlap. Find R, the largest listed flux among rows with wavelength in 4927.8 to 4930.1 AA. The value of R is 9.571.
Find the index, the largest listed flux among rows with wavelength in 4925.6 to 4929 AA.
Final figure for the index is 9.571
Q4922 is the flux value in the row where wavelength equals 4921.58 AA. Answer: 8.717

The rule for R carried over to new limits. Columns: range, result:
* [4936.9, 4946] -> 9.765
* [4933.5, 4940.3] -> 9.914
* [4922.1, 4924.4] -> 9.291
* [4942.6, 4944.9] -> 9.187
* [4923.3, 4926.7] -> 9.53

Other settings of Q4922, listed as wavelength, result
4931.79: 9.268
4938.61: 9.42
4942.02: 9.019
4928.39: 9.571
